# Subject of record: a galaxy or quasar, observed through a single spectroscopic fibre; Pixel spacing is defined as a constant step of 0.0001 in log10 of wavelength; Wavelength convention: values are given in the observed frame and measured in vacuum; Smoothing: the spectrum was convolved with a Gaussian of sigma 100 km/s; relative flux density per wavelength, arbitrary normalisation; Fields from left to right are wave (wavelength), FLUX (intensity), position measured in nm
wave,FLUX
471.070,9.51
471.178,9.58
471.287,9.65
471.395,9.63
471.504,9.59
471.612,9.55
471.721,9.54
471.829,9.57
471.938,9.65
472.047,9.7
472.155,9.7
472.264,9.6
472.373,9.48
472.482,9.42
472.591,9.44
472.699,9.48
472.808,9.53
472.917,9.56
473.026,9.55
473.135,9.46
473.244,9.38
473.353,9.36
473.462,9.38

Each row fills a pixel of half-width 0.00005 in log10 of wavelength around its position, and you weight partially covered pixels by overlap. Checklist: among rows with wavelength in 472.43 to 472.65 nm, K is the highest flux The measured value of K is 9.44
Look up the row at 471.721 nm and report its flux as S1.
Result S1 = 9.54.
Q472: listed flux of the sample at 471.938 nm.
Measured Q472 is 9.65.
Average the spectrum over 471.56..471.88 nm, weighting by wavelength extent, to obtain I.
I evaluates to 9.56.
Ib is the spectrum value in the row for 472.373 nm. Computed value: 9.48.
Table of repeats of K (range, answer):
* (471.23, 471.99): 9.65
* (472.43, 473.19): 9.56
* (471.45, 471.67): 9.59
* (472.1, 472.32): 9.7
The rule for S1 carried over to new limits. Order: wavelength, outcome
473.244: 9.38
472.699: 9.48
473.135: 9.46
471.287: 9.65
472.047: 9.7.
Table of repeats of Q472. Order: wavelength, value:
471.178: 9.58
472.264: 9.6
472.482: 9.42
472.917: 9.56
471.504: 9.59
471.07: 9.51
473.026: 9.55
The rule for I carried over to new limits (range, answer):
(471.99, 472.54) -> 9.57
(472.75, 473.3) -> 9.49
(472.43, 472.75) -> 9.47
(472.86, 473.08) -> 9.55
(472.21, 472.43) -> 9.52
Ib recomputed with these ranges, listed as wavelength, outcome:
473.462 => 9.38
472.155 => 9.7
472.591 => 9.44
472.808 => 9.53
